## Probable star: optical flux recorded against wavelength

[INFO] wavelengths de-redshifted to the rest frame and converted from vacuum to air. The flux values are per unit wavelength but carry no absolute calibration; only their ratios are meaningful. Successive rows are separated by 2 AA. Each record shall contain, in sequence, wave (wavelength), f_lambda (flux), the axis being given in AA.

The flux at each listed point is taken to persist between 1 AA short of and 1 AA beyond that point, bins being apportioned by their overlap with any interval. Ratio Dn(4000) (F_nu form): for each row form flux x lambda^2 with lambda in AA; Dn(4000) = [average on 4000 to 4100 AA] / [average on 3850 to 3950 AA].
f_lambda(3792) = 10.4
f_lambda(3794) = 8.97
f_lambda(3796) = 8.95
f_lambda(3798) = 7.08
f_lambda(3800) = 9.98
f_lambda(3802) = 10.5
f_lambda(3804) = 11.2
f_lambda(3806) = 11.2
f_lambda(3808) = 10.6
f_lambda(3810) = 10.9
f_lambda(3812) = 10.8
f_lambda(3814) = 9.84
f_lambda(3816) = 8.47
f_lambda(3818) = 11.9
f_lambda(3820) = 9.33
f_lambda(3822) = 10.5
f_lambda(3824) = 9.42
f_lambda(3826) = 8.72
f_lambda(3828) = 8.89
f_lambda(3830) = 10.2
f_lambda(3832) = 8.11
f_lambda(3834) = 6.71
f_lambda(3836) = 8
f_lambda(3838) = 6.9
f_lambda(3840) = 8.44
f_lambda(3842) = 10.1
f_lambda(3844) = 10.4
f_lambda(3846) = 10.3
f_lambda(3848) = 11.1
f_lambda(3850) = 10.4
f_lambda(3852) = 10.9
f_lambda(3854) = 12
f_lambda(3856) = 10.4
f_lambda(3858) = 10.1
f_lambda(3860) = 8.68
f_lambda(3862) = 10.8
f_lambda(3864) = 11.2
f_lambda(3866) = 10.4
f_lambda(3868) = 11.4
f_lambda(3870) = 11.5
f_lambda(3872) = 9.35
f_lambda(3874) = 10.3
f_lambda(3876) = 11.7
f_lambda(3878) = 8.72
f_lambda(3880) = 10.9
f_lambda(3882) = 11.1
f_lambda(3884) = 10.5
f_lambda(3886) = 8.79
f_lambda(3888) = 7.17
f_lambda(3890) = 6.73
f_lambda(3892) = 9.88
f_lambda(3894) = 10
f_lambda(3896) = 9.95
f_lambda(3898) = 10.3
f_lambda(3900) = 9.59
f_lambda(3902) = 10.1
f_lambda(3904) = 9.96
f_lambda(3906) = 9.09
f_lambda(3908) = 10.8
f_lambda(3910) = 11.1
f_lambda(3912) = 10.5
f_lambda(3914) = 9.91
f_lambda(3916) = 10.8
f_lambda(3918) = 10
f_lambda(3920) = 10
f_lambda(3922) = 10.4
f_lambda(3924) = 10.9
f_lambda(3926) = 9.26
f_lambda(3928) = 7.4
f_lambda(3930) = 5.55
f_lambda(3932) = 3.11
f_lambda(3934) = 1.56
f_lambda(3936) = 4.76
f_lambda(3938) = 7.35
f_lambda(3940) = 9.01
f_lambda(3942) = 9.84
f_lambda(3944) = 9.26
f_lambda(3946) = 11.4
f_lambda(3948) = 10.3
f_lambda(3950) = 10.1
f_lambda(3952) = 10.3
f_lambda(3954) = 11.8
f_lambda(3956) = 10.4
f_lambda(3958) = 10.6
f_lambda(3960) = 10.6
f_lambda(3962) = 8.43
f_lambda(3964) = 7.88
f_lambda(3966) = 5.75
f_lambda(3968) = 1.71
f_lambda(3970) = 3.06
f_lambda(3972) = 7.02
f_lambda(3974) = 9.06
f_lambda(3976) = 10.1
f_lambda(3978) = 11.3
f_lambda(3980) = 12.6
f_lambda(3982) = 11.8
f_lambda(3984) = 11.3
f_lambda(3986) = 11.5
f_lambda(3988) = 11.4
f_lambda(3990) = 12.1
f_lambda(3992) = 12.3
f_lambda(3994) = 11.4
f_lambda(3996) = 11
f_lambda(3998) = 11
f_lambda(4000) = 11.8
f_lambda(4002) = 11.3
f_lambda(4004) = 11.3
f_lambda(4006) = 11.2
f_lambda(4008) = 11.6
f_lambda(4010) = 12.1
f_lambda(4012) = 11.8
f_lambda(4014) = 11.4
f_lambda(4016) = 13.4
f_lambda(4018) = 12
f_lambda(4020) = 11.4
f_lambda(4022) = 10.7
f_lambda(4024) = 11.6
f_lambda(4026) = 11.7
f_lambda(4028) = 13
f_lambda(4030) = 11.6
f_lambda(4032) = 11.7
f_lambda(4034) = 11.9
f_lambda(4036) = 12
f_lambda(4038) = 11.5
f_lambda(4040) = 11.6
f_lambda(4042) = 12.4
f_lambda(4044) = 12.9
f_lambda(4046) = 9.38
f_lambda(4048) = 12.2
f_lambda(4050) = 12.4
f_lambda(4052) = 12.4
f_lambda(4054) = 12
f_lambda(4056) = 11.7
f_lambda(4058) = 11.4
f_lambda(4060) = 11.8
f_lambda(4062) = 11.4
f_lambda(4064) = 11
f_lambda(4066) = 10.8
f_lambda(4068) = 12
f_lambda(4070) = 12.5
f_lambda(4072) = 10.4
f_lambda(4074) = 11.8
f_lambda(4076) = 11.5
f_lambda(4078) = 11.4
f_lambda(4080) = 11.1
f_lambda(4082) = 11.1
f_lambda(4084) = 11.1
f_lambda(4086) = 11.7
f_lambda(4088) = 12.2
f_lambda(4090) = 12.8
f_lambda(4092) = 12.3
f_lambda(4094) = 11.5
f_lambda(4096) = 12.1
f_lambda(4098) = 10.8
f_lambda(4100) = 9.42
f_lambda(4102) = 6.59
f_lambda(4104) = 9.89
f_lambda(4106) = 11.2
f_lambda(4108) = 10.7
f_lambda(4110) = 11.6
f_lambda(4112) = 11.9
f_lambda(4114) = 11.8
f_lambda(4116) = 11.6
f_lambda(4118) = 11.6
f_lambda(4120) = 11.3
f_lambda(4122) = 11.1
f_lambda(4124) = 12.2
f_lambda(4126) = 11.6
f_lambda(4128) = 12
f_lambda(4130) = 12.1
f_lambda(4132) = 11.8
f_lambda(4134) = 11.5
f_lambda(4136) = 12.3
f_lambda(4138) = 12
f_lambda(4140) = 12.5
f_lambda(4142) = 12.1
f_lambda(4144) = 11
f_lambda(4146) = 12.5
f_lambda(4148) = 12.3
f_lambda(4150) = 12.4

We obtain 1.33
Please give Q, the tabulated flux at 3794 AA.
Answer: 8.97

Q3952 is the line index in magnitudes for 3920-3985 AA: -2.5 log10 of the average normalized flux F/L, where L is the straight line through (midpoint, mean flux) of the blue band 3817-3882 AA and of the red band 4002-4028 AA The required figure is 0.28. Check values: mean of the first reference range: 9.95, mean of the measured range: 8.58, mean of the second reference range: 11.7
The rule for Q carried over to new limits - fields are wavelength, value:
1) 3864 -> 11.2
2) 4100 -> 9.42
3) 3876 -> 11.7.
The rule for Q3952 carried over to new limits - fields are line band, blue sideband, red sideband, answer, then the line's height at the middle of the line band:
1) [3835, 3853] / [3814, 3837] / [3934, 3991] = -0.05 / 9.15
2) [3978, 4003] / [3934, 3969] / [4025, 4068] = -0.18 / 9.89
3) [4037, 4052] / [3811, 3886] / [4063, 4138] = -0.07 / 11.1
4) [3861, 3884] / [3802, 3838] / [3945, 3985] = -0.12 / 9.51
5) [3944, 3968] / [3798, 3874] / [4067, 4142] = 0.13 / 10.6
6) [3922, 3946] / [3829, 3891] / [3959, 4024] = 0.34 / 10.1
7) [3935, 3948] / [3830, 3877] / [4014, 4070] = 0.23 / 10.8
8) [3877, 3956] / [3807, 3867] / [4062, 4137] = 0.12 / 10.3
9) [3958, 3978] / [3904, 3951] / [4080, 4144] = 0.25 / 9.39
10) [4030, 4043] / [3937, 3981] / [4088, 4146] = -0.16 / 10.2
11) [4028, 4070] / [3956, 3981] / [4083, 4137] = -0.17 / 10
